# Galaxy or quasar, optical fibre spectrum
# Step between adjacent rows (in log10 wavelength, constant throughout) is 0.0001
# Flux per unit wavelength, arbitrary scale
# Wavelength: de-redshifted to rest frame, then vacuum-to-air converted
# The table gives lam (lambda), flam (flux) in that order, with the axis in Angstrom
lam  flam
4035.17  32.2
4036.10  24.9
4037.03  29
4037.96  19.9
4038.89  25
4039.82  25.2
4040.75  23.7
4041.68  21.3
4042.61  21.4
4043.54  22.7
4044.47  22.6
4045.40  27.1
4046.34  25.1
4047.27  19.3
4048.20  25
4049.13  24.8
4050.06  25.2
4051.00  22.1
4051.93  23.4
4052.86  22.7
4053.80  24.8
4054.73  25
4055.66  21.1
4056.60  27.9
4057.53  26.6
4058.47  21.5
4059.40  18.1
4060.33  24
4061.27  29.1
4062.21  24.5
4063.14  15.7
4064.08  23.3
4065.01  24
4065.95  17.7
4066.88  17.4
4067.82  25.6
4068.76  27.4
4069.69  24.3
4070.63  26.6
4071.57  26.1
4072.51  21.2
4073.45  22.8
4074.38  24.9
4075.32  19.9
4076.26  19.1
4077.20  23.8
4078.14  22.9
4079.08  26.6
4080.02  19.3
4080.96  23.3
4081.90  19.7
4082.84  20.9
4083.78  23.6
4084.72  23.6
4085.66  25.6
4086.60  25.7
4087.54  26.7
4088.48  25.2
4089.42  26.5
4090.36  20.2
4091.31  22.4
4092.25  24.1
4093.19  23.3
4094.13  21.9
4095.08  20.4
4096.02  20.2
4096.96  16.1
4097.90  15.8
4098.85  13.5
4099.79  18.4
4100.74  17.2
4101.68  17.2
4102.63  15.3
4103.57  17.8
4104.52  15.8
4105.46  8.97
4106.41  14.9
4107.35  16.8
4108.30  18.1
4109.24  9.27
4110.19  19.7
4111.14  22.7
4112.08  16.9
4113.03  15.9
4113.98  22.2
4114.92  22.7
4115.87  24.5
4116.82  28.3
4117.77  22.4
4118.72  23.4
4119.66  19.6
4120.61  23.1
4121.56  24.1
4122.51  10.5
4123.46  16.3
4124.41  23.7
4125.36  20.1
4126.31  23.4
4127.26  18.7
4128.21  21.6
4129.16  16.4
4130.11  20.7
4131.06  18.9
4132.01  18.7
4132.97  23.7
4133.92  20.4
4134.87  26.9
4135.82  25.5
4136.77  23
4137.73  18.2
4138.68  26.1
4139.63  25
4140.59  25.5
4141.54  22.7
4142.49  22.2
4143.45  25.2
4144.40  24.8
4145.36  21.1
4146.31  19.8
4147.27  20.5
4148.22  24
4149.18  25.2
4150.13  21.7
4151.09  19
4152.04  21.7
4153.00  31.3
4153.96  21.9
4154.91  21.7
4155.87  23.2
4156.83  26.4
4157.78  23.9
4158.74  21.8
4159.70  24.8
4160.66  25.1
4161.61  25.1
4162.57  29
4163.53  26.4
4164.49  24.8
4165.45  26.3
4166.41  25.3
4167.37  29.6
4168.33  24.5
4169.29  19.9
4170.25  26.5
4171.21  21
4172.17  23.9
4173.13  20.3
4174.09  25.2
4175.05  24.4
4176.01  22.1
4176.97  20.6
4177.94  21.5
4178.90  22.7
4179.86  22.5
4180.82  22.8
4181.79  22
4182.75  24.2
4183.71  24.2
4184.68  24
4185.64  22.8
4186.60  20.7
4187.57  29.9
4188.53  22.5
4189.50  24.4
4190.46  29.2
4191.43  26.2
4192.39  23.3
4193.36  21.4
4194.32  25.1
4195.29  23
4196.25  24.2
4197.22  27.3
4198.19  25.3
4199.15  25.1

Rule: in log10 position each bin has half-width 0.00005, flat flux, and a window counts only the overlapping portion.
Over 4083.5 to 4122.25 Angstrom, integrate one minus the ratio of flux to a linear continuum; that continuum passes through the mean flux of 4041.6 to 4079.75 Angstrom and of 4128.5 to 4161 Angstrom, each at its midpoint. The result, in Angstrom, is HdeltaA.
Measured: 4.9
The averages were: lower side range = 23.3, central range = 20.2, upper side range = 22.8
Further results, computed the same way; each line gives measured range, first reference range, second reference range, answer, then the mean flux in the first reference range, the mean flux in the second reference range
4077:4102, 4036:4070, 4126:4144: 1.4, 23.5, 22.3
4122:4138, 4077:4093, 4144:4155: 1.8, 23.5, 22.7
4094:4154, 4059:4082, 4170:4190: 6.7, 22.7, 23.2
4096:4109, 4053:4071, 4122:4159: 3.9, 23.4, 22.1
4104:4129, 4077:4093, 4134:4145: 4.7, 23.5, 23.9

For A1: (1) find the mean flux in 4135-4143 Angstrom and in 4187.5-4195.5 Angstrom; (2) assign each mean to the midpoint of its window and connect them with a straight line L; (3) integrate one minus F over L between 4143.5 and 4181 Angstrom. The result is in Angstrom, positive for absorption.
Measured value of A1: 0.8 Angstrom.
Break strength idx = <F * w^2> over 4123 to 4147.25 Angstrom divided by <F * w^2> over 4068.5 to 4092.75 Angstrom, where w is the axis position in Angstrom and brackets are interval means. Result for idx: 0.96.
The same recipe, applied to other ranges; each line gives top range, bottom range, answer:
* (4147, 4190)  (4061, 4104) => 1.14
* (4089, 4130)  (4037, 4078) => 0.85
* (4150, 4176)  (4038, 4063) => 1.08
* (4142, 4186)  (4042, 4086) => 1.07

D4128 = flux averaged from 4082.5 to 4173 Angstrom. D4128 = 21.7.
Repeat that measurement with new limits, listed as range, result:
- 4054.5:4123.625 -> 21.2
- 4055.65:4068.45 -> 22.7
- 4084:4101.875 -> 21.4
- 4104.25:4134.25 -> 19.5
